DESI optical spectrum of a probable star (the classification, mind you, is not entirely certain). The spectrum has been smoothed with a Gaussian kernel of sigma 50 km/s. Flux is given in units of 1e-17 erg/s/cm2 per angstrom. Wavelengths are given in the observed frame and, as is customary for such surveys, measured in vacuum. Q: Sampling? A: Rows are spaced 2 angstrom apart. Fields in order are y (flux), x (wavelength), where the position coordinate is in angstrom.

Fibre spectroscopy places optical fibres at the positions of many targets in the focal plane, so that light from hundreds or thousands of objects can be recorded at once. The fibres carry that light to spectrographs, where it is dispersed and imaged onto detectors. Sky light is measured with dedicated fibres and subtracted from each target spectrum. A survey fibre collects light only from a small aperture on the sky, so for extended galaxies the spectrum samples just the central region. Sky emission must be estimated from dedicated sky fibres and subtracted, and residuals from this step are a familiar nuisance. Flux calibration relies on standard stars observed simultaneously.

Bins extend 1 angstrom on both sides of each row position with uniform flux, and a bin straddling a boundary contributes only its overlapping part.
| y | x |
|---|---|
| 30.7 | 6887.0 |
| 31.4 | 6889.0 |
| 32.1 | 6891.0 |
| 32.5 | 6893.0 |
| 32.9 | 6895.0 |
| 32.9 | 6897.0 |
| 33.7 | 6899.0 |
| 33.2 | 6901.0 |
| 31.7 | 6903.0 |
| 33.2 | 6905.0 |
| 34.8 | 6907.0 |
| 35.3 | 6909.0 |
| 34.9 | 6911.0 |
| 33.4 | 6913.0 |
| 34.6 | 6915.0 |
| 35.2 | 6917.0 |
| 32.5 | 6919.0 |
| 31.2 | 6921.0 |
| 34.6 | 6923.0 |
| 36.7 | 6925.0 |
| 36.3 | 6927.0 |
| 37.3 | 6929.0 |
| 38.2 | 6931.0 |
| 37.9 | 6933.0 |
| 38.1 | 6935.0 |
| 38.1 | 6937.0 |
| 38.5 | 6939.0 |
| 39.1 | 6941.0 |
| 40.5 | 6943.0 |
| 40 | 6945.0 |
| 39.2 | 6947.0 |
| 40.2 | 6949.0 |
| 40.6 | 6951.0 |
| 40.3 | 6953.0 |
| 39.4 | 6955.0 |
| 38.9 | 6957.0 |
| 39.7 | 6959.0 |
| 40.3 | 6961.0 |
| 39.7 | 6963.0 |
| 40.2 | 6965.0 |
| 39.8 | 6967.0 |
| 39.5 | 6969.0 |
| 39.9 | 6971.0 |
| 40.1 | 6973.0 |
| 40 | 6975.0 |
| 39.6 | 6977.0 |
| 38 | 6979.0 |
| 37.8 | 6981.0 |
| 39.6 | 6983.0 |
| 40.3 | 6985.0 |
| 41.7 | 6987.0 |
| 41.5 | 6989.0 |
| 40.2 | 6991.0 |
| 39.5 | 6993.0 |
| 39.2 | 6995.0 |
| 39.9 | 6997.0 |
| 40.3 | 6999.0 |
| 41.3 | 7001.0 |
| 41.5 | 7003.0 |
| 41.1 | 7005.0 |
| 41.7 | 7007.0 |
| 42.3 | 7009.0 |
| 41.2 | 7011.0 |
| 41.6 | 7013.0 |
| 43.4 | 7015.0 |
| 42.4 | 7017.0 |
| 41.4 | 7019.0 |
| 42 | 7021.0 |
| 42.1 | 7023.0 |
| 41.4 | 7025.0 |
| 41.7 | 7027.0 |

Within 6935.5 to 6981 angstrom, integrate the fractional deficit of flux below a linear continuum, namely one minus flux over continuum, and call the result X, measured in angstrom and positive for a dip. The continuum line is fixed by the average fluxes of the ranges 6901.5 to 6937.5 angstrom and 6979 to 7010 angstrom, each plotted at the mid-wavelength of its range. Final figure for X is -2.0 angstrom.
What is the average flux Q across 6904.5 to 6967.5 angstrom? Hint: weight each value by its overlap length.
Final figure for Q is 37.5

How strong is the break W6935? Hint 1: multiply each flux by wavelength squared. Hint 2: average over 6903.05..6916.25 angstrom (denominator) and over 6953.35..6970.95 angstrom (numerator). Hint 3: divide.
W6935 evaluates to 1.18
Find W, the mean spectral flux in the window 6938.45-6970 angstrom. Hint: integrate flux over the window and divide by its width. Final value 39.8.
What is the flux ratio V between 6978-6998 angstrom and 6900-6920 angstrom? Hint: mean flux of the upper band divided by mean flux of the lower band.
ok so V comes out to 1.17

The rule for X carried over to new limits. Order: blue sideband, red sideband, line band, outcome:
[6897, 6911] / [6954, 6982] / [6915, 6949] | -0.8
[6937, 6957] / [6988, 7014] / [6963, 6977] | 0.1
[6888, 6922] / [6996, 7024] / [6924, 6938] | -0.9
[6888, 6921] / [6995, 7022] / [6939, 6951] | -1.1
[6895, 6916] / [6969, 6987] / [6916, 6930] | 0.1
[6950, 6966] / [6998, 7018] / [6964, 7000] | 0.8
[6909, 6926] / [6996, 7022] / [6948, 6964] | -1.1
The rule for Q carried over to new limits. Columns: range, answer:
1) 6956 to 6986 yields 39.6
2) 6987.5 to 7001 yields 40.2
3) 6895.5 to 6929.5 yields 34.1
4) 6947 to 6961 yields 39.8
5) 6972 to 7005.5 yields 40.1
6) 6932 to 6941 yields 38.3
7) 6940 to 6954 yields 40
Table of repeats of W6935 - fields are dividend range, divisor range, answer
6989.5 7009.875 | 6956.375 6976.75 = 1.03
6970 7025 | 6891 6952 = 1.16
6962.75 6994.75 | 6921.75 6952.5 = 1.05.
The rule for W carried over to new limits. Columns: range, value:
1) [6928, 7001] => 39.6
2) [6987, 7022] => 41.2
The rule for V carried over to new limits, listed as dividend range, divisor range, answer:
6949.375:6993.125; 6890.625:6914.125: 1.19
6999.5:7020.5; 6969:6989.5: 1.05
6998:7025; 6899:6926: 1.23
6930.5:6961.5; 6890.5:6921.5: 1.18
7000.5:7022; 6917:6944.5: 1.14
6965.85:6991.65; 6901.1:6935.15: 1.14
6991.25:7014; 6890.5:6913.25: 1.22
